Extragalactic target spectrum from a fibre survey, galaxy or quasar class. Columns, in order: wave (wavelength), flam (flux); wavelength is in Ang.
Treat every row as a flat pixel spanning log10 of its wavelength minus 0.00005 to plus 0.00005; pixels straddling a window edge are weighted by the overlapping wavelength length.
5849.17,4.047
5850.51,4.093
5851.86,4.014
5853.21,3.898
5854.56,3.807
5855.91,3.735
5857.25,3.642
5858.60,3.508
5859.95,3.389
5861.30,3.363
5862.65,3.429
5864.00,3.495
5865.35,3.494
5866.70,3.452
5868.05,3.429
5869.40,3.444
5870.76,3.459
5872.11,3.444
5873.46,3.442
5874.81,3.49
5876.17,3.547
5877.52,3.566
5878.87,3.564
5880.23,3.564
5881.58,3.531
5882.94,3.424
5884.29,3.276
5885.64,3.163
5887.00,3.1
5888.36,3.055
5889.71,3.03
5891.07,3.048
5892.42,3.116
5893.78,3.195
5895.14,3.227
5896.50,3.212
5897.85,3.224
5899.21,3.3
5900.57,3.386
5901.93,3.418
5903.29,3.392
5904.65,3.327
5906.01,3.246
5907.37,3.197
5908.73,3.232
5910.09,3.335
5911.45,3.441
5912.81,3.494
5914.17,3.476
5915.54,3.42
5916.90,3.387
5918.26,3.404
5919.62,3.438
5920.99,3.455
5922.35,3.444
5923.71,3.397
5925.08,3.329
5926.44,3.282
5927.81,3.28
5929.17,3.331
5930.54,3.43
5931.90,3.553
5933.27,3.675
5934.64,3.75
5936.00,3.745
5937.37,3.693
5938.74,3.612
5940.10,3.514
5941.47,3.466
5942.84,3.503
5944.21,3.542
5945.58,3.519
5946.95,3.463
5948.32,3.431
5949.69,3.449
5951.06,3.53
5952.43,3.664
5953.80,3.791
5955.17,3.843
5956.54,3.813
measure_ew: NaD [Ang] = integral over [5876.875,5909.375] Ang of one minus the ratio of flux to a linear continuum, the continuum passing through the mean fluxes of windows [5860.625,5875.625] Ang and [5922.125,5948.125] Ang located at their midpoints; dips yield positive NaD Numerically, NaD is 1.7 Ang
